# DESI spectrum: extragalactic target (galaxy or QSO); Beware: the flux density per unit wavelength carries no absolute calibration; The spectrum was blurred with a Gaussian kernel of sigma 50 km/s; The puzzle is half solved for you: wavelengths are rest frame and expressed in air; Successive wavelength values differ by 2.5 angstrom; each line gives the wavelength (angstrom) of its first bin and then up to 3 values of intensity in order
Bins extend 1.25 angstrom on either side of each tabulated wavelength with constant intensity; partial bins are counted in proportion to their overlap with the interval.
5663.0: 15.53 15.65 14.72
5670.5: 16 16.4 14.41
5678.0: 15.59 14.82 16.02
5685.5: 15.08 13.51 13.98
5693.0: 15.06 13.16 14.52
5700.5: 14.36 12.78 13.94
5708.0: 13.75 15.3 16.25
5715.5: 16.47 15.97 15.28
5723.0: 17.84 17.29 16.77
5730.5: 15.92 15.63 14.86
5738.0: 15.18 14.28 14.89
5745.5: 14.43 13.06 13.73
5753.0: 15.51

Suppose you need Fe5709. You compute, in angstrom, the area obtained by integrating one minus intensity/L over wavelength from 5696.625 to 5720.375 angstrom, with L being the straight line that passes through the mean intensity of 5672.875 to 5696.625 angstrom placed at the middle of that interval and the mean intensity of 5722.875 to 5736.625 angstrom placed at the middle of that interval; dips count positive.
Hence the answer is 1.1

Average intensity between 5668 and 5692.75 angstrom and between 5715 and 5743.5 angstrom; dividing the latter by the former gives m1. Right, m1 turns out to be 1.1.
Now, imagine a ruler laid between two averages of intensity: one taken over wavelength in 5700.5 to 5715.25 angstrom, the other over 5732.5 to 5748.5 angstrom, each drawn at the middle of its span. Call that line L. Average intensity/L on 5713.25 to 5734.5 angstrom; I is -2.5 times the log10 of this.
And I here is -0.12 mag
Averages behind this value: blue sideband 14.5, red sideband 14.6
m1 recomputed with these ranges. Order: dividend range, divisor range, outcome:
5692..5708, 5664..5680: 0.90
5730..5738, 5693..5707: 1.11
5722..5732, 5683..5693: 1.16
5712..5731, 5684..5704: 1.17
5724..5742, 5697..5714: 1.09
